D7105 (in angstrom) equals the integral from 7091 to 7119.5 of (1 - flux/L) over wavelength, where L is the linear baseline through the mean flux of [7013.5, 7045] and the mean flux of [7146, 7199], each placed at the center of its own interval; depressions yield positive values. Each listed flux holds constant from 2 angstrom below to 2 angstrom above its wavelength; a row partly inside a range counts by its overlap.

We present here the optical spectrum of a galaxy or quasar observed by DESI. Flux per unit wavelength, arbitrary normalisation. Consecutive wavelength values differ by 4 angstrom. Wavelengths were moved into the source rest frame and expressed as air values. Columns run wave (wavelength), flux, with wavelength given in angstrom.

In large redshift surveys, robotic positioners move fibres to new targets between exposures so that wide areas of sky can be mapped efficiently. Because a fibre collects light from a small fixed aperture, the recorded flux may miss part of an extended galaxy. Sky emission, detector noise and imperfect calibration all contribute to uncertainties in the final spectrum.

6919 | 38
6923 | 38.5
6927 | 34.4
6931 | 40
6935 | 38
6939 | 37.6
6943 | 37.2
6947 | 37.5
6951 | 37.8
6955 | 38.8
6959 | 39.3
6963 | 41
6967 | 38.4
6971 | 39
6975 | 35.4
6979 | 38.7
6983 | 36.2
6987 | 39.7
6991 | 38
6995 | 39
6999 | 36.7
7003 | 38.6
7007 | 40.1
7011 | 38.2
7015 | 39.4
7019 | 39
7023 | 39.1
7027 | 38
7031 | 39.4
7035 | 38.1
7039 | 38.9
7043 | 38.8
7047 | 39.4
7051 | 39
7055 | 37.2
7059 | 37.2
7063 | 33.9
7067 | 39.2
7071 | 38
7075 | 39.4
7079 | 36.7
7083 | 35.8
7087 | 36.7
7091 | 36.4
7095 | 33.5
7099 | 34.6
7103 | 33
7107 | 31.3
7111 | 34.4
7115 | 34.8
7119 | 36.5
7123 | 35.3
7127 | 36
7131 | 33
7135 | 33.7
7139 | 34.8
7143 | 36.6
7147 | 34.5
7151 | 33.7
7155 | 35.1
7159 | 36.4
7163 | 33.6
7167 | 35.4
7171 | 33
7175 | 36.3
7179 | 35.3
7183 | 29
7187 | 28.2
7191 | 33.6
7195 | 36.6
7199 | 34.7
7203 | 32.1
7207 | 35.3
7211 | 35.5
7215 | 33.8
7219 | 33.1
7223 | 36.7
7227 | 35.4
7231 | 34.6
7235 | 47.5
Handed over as 1.7 angstrom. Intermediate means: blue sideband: 38.8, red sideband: 33.9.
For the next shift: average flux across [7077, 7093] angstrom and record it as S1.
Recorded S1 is 36.4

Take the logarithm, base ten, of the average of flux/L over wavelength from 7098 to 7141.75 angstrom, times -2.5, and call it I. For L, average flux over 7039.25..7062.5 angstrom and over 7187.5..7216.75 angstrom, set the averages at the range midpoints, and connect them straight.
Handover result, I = 0.06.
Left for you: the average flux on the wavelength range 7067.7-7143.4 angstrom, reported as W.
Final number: 35.3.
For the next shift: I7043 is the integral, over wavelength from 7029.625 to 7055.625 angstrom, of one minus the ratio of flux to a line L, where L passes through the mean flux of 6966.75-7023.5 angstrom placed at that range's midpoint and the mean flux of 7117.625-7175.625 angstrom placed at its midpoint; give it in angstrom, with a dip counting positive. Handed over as -1.0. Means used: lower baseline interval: 38.3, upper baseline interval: 34.9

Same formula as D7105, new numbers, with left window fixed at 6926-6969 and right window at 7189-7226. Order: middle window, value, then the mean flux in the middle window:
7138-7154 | 0.3 angstrom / 34.9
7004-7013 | -0.4 angstrom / 39.1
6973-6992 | 0.1 angstrom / 37.6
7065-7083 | -0.8 angstrom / 38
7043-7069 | -0.7 angstrom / 37.7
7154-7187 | 1.2 angstrom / 33.9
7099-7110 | 1.0 angstrom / 32.8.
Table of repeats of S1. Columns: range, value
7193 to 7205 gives 34.5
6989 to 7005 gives 38.1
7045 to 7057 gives 38.5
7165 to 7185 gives 33.8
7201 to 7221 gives 34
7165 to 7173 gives 34.2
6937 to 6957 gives 37.8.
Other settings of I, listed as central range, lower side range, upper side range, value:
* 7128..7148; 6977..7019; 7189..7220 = 0.03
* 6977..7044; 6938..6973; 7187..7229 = -0.03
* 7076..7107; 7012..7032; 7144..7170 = 0.05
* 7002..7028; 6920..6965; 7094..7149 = -0.07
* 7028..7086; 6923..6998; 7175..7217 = -0.05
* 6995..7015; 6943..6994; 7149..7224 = -0.03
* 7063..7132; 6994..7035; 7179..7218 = 0.02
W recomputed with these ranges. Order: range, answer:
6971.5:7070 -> 38.2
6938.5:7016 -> 38.3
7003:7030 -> 39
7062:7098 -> 36.6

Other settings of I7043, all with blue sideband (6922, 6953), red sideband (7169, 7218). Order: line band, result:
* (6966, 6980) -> -0.3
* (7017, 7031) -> -1.0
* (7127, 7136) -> 0.2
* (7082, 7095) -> -0.2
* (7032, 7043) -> -0.8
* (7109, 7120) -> -0.1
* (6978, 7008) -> -1.3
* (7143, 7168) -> -0.5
